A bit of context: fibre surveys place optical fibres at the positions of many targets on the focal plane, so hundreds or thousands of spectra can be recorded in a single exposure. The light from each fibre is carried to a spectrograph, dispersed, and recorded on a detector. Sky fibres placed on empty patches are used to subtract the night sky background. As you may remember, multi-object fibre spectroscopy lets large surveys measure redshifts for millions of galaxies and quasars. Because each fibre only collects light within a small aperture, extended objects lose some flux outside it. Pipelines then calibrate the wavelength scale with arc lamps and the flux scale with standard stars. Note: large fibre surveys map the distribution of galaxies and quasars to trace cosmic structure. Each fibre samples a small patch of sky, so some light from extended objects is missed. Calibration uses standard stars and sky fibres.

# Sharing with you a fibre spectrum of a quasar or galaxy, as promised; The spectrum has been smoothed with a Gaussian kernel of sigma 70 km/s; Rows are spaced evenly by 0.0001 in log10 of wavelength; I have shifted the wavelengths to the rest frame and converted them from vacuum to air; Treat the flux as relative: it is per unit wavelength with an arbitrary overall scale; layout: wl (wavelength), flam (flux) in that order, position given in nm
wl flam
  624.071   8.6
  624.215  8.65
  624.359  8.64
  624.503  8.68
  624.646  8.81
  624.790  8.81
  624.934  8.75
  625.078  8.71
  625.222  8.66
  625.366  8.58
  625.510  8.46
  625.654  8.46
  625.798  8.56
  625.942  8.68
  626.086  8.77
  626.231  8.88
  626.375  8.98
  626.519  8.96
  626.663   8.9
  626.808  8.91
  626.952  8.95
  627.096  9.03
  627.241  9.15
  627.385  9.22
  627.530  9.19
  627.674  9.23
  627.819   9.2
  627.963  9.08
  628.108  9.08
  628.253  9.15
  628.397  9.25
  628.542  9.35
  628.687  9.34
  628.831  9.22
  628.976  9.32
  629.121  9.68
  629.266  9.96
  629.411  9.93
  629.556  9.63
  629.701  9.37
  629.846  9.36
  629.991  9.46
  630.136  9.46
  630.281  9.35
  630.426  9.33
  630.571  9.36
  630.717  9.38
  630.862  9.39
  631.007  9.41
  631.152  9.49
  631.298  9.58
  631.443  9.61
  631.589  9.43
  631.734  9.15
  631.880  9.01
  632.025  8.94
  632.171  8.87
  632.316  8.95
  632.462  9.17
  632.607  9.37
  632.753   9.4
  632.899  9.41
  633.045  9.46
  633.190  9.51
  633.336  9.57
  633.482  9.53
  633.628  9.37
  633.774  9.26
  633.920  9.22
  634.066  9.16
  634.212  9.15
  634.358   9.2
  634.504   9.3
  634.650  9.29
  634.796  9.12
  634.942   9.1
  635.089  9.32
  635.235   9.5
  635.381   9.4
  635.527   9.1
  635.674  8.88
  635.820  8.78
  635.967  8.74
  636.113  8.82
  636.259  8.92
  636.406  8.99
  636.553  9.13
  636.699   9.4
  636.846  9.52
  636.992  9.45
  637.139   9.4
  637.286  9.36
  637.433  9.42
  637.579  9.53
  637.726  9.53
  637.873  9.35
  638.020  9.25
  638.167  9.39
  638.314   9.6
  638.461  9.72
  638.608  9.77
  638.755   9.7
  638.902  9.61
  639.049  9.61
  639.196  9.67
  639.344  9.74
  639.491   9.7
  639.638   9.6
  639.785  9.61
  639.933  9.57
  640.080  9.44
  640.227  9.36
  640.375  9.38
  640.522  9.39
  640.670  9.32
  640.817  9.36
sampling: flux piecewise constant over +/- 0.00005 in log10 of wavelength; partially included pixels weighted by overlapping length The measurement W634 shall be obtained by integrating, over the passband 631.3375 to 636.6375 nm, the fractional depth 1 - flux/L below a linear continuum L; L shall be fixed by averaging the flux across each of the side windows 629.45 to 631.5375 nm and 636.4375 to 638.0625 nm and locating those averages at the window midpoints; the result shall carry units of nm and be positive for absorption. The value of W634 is 0.12 nm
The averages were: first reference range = 9.45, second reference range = 9.39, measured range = 9.2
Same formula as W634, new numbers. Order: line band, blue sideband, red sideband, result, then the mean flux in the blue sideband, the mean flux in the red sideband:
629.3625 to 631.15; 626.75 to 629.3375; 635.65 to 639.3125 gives -0.03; 9.24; 9.35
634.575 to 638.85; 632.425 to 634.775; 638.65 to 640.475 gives 0.08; 9.33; 9.59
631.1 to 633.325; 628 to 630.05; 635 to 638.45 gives 0.01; 9.43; 9.26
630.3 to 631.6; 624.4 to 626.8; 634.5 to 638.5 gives -0.07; 8.73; 9.26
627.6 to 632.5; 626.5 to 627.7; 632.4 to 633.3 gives -0.06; 9.06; 9.4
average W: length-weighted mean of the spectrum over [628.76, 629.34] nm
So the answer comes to 9.54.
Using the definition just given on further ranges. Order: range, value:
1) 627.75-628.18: 9.12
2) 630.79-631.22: 9.44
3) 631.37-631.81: 9.39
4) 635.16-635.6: 9.35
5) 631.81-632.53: 8.99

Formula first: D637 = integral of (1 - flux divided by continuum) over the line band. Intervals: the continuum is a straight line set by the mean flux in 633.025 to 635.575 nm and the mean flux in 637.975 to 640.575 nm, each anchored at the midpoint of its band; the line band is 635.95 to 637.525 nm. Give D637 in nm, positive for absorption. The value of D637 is 0.04 nm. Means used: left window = 9.31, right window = 9.57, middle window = 9.22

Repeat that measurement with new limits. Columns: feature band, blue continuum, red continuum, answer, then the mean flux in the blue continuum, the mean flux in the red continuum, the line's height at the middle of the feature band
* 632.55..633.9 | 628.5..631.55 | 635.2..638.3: -0.01 nm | 9.47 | 9.24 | 9.36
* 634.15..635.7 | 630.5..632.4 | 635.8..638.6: 0.01 nm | 9.27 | 9.3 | 9.29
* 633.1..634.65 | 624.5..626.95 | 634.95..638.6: -0.03 nm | 8.75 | 9.28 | 9.14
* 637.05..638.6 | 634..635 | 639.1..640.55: -0.01 nm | 9.2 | 9.55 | 9.42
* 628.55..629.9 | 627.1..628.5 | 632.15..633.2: -0.05 nm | 9.17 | 9.28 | 9.2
